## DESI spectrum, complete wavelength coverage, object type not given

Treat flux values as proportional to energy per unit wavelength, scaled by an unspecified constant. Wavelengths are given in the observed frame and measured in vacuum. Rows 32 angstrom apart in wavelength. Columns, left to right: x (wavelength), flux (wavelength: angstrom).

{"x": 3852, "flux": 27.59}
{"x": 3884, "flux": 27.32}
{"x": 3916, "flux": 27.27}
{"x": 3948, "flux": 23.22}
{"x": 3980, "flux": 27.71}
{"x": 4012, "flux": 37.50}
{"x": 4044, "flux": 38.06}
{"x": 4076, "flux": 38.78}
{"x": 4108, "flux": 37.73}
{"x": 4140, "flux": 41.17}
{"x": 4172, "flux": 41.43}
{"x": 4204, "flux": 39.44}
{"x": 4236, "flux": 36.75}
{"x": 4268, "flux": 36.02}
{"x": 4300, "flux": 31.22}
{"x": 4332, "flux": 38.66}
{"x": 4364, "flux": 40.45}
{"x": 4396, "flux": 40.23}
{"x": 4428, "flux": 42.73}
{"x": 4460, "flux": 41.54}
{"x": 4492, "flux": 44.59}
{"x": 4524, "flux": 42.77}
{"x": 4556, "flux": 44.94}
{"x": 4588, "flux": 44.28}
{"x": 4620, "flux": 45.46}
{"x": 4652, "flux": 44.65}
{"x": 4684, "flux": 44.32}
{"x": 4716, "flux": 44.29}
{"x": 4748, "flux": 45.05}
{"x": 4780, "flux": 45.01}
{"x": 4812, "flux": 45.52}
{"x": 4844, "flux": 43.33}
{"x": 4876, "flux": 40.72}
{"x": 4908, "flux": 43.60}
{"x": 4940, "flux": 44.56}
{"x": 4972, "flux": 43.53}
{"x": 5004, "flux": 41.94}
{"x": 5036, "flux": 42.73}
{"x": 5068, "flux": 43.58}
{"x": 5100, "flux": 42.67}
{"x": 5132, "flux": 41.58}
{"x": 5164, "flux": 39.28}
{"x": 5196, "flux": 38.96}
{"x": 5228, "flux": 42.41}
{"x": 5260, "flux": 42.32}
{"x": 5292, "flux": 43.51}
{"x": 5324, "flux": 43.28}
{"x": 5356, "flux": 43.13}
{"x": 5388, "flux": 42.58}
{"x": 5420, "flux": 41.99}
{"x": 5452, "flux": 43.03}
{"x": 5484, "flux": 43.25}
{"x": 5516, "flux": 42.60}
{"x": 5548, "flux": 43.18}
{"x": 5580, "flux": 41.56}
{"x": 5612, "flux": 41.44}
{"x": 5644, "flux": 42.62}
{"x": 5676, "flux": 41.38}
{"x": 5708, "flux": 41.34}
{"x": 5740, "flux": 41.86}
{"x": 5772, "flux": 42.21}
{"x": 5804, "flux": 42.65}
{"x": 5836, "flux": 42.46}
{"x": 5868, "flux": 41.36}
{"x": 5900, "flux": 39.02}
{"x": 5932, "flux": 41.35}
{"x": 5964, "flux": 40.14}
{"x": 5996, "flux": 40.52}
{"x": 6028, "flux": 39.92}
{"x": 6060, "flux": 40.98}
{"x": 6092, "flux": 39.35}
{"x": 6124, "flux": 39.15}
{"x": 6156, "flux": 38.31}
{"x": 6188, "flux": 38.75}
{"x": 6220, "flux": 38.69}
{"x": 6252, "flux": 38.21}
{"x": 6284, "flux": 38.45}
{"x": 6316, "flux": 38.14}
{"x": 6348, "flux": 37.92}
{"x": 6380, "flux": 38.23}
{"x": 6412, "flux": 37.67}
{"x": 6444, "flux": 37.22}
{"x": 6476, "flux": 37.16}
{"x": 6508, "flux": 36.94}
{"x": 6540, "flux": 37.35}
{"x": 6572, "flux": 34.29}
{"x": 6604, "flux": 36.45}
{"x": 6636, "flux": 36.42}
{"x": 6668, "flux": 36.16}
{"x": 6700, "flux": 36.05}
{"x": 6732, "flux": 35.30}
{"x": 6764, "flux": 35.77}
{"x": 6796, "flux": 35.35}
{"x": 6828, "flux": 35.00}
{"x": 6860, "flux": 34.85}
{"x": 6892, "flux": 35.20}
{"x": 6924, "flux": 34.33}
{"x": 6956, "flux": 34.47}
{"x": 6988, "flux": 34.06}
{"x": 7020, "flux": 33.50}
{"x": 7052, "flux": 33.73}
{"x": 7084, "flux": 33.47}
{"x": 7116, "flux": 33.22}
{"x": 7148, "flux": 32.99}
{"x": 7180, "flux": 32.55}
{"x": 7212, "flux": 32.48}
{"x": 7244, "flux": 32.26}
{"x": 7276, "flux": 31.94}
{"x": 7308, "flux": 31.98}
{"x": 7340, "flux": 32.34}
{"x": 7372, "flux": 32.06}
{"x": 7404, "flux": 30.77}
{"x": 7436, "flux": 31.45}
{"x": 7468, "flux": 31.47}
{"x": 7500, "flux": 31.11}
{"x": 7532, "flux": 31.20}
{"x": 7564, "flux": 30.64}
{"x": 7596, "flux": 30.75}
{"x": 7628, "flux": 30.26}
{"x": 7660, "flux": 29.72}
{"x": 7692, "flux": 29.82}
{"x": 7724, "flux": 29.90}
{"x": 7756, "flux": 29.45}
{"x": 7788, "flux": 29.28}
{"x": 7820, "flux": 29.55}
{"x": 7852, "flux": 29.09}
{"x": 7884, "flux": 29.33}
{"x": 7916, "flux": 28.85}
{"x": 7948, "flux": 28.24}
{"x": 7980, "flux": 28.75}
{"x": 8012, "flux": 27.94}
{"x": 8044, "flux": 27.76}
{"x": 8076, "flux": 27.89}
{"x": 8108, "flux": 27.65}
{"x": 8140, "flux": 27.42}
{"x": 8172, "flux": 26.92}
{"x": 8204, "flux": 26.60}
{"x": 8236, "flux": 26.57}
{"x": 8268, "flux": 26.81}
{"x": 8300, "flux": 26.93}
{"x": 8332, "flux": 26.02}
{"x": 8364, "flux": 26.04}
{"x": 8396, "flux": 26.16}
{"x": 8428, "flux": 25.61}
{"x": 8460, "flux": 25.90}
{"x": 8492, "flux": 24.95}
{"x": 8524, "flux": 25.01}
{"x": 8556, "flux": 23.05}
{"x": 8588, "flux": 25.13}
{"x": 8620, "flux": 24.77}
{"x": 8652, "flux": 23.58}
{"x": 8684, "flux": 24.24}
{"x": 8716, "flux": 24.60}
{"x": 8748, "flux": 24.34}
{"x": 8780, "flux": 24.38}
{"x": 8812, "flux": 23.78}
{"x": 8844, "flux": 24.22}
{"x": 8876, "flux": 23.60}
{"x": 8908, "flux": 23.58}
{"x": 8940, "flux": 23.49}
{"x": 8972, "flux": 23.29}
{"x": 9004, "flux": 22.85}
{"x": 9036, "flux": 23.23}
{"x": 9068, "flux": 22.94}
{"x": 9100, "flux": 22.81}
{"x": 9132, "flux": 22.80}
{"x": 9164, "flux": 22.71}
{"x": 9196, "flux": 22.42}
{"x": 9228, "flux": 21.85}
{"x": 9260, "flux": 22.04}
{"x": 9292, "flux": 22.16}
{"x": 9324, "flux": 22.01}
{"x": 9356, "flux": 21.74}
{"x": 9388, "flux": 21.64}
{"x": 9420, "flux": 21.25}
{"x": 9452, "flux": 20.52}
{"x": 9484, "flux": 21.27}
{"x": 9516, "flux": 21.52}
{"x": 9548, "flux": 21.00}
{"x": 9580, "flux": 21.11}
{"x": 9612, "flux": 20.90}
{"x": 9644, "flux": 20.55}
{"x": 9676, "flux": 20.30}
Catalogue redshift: 0.000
